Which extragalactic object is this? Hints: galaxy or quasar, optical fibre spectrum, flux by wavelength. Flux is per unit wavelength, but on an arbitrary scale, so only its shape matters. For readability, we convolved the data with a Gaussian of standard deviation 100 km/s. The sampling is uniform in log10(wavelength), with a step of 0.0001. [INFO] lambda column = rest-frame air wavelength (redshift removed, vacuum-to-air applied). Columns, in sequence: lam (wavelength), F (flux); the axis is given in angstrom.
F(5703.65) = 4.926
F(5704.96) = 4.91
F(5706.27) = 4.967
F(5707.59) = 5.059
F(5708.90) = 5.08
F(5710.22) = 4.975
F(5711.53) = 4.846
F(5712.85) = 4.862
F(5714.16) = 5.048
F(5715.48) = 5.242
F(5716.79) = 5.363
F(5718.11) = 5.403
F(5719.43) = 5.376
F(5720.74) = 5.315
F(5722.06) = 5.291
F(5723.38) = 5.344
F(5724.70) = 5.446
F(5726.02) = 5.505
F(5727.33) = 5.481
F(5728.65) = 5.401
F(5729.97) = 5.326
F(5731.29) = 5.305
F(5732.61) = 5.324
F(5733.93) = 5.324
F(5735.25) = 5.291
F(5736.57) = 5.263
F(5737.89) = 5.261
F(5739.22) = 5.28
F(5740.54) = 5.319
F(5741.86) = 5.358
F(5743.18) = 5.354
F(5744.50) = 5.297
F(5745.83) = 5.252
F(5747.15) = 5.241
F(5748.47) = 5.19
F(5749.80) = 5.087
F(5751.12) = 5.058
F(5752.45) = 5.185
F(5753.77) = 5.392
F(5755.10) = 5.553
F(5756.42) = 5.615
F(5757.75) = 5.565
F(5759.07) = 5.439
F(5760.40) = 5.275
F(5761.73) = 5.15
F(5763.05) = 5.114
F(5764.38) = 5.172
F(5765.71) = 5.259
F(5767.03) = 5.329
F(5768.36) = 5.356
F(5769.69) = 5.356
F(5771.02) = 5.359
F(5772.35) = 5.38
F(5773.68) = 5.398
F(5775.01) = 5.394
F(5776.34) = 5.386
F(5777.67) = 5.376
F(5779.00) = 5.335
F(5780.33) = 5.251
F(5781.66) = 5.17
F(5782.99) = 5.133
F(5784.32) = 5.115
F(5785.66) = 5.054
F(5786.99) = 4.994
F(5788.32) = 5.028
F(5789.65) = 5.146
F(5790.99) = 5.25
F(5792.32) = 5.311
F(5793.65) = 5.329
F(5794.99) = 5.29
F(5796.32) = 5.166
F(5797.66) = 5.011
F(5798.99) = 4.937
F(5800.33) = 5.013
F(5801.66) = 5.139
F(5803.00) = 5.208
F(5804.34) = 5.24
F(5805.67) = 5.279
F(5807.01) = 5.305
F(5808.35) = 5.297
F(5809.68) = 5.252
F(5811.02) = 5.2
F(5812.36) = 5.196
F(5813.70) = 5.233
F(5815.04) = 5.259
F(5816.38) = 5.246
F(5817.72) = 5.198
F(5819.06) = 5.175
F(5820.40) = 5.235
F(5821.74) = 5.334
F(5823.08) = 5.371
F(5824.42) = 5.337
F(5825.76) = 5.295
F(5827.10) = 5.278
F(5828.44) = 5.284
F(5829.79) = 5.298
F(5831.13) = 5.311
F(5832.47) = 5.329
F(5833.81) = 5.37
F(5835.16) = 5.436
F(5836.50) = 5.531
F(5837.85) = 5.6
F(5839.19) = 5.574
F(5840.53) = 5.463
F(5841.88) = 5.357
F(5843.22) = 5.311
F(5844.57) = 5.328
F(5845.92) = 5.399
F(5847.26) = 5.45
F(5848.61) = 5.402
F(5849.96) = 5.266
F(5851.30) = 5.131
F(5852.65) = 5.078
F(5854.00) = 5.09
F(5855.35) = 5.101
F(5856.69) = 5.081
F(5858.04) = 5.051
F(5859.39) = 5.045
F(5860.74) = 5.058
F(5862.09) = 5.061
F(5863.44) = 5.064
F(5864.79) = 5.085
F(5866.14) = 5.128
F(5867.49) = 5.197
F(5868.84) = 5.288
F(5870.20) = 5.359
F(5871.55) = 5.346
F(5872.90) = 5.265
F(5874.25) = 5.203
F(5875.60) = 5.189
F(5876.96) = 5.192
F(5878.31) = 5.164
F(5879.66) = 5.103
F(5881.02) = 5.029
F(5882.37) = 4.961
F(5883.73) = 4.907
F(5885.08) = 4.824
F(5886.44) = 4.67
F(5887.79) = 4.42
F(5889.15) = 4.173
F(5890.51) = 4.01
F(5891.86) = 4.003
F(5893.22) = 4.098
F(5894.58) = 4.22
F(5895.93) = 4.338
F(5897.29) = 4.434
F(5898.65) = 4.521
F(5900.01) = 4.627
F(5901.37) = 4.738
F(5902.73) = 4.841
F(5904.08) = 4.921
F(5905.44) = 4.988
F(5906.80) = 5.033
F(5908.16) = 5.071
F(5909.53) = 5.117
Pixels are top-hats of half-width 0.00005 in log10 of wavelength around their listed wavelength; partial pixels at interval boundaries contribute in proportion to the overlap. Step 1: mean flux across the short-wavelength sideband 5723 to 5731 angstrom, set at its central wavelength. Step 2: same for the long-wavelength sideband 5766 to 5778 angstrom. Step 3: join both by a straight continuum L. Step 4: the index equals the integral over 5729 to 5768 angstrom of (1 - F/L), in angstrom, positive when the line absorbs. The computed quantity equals 0.7 angstrom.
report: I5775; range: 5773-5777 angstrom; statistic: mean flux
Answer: 5.39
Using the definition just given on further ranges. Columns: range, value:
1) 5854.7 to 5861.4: 5.07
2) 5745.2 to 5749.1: 5.24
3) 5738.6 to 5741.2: 5.31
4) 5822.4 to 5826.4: 5.34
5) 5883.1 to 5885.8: 4.86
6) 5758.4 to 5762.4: 5.3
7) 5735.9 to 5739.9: 5.26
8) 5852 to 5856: 5.08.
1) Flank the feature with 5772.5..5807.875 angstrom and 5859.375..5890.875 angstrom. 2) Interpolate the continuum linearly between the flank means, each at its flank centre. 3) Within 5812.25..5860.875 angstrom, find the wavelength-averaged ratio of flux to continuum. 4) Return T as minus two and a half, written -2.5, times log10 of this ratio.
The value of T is -0.04 mag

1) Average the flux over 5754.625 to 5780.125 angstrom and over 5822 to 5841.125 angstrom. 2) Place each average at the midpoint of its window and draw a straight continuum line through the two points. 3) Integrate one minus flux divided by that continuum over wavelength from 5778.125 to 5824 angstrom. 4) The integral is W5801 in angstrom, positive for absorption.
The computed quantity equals 1.5 angstrom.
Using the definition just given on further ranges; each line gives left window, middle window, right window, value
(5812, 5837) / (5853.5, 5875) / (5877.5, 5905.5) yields -1.1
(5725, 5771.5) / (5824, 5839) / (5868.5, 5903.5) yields -1.2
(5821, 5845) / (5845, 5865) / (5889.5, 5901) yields -0.7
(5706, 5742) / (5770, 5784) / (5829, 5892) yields -0.3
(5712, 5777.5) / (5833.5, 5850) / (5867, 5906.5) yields -1.6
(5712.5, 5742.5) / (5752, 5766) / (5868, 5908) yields -0.3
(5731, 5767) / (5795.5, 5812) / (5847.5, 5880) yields 0.2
